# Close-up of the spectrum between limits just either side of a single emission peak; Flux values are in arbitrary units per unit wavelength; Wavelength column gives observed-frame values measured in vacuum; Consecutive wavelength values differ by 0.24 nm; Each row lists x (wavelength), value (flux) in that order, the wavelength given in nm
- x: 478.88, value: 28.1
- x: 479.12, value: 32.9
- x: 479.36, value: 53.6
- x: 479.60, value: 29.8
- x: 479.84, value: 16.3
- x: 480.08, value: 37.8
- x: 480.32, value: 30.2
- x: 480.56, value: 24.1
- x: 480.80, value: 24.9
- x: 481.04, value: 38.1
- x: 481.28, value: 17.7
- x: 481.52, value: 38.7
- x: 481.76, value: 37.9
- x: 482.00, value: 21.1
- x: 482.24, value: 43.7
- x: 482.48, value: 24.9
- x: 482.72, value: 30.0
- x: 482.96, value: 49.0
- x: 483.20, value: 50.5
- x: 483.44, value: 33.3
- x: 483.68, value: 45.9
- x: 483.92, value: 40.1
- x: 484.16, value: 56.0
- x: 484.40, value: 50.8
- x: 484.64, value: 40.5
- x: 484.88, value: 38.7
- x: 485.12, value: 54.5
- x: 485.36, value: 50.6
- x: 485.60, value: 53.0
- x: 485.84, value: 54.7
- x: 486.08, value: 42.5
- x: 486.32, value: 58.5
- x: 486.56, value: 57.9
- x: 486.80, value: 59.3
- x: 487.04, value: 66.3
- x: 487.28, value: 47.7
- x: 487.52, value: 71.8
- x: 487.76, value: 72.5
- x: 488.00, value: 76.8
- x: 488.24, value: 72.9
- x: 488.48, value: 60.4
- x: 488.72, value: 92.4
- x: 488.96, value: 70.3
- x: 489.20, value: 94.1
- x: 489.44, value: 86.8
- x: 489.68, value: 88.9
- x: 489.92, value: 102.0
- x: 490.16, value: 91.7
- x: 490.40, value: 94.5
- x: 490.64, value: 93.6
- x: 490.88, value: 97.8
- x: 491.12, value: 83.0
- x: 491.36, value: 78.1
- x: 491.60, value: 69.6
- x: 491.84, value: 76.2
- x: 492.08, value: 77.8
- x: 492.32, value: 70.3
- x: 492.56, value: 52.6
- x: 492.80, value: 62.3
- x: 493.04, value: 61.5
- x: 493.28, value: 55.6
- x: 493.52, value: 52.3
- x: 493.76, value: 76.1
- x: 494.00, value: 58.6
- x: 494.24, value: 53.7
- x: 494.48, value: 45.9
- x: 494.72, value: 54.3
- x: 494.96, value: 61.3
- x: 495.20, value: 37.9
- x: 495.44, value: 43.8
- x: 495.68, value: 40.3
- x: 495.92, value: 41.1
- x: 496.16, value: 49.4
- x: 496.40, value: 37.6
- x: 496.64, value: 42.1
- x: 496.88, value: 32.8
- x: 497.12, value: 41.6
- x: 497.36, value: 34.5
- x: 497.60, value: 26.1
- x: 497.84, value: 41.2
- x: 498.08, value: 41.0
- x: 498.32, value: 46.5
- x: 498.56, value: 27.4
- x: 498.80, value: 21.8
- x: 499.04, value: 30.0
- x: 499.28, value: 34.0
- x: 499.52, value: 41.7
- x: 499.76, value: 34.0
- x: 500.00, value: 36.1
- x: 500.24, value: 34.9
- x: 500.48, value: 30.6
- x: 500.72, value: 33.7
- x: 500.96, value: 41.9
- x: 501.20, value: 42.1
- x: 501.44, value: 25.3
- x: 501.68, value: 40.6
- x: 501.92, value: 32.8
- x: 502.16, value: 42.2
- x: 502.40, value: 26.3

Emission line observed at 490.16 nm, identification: C IV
